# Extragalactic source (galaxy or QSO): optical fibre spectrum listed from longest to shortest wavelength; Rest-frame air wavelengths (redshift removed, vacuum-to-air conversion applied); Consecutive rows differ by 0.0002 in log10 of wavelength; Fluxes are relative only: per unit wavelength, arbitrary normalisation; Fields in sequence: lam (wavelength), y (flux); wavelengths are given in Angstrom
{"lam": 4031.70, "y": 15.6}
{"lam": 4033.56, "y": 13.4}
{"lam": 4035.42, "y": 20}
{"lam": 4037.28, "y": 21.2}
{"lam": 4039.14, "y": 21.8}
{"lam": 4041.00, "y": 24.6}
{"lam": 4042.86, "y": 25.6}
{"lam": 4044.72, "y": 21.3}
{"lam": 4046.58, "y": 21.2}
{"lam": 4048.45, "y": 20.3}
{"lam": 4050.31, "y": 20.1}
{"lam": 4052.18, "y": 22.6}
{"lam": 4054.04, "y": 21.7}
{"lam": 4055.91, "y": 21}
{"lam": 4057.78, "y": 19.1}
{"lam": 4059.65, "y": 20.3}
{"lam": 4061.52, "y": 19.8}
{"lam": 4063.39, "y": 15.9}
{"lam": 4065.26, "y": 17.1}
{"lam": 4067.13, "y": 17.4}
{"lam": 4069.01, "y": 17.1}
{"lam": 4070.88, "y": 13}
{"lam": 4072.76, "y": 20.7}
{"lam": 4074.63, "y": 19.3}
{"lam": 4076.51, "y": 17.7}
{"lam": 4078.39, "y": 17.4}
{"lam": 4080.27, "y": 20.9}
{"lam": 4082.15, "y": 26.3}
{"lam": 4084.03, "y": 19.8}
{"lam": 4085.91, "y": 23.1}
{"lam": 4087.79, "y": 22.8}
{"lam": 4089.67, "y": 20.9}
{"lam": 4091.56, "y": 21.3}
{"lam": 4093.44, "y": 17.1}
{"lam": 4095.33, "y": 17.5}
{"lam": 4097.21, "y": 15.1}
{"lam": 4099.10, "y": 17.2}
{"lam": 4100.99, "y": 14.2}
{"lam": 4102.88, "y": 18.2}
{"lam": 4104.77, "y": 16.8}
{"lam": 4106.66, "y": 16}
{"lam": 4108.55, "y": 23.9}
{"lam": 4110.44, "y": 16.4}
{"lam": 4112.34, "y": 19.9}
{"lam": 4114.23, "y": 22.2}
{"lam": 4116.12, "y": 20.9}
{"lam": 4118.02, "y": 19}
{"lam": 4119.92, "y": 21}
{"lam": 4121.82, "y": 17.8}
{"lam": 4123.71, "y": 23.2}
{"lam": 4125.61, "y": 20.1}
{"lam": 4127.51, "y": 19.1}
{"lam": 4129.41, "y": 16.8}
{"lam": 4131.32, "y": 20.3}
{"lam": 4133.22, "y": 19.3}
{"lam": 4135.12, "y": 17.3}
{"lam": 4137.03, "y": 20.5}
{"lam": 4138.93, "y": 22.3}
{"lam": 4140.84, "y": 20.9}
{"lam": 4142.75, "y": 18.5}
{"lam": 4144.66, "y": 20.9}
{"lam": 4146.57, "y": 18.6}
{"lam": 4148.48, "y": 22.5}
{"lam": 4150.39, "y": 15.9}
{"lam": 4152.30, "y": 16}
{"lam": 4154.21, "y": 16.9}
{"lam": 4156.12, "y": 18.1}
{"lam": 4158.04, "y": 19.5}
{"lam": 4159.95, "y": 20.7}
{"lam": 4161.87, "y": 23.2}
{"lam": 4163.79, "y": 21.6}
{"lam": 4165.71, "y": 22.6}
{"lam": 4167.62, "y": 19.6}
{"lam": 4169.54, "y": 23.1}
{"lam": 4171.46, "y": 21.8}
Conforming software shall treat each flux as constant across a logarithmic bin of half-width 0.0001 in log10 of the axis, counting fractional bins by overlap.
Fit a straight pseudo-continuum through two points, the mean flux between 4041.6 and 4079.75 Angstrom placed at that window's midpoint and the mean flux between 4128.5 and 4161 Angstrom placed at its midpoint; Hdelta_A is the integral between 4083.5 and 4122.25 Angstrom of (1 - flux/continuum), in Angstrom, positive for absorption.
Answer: 0.40 Angstrom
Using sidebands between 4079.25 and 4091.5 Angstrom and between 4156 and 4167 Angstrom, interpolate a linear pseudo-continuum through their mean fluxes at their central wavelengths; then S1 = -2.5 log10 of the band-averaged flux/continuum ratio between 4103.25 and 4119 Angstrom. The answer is 0.13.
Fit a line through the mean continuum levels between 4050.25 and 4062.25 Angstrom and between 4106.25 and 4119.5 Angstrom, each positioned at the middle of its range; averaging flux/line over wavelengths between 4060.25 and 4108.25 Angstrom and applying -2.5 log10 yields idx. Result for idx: 0.098 mag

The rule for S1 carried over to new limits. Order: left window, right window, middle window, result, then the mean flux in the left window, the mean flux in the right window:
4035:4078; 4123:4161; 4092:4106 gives 0.17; 19.9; 19.4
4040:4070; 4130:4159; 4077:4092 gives -0.08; 20.3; 19.1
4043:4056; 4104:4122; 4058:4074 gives 0.18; 21.5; 19.5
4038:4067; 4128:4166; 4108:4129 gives -0.01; 20.7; 19.6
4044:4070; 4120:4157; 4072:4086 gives -0.05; 19.6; 19.3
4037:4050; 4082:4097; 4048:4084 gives 0.11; 22.2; 20.5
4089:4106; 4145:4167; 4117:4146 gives -0.06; 17.5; 19.6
